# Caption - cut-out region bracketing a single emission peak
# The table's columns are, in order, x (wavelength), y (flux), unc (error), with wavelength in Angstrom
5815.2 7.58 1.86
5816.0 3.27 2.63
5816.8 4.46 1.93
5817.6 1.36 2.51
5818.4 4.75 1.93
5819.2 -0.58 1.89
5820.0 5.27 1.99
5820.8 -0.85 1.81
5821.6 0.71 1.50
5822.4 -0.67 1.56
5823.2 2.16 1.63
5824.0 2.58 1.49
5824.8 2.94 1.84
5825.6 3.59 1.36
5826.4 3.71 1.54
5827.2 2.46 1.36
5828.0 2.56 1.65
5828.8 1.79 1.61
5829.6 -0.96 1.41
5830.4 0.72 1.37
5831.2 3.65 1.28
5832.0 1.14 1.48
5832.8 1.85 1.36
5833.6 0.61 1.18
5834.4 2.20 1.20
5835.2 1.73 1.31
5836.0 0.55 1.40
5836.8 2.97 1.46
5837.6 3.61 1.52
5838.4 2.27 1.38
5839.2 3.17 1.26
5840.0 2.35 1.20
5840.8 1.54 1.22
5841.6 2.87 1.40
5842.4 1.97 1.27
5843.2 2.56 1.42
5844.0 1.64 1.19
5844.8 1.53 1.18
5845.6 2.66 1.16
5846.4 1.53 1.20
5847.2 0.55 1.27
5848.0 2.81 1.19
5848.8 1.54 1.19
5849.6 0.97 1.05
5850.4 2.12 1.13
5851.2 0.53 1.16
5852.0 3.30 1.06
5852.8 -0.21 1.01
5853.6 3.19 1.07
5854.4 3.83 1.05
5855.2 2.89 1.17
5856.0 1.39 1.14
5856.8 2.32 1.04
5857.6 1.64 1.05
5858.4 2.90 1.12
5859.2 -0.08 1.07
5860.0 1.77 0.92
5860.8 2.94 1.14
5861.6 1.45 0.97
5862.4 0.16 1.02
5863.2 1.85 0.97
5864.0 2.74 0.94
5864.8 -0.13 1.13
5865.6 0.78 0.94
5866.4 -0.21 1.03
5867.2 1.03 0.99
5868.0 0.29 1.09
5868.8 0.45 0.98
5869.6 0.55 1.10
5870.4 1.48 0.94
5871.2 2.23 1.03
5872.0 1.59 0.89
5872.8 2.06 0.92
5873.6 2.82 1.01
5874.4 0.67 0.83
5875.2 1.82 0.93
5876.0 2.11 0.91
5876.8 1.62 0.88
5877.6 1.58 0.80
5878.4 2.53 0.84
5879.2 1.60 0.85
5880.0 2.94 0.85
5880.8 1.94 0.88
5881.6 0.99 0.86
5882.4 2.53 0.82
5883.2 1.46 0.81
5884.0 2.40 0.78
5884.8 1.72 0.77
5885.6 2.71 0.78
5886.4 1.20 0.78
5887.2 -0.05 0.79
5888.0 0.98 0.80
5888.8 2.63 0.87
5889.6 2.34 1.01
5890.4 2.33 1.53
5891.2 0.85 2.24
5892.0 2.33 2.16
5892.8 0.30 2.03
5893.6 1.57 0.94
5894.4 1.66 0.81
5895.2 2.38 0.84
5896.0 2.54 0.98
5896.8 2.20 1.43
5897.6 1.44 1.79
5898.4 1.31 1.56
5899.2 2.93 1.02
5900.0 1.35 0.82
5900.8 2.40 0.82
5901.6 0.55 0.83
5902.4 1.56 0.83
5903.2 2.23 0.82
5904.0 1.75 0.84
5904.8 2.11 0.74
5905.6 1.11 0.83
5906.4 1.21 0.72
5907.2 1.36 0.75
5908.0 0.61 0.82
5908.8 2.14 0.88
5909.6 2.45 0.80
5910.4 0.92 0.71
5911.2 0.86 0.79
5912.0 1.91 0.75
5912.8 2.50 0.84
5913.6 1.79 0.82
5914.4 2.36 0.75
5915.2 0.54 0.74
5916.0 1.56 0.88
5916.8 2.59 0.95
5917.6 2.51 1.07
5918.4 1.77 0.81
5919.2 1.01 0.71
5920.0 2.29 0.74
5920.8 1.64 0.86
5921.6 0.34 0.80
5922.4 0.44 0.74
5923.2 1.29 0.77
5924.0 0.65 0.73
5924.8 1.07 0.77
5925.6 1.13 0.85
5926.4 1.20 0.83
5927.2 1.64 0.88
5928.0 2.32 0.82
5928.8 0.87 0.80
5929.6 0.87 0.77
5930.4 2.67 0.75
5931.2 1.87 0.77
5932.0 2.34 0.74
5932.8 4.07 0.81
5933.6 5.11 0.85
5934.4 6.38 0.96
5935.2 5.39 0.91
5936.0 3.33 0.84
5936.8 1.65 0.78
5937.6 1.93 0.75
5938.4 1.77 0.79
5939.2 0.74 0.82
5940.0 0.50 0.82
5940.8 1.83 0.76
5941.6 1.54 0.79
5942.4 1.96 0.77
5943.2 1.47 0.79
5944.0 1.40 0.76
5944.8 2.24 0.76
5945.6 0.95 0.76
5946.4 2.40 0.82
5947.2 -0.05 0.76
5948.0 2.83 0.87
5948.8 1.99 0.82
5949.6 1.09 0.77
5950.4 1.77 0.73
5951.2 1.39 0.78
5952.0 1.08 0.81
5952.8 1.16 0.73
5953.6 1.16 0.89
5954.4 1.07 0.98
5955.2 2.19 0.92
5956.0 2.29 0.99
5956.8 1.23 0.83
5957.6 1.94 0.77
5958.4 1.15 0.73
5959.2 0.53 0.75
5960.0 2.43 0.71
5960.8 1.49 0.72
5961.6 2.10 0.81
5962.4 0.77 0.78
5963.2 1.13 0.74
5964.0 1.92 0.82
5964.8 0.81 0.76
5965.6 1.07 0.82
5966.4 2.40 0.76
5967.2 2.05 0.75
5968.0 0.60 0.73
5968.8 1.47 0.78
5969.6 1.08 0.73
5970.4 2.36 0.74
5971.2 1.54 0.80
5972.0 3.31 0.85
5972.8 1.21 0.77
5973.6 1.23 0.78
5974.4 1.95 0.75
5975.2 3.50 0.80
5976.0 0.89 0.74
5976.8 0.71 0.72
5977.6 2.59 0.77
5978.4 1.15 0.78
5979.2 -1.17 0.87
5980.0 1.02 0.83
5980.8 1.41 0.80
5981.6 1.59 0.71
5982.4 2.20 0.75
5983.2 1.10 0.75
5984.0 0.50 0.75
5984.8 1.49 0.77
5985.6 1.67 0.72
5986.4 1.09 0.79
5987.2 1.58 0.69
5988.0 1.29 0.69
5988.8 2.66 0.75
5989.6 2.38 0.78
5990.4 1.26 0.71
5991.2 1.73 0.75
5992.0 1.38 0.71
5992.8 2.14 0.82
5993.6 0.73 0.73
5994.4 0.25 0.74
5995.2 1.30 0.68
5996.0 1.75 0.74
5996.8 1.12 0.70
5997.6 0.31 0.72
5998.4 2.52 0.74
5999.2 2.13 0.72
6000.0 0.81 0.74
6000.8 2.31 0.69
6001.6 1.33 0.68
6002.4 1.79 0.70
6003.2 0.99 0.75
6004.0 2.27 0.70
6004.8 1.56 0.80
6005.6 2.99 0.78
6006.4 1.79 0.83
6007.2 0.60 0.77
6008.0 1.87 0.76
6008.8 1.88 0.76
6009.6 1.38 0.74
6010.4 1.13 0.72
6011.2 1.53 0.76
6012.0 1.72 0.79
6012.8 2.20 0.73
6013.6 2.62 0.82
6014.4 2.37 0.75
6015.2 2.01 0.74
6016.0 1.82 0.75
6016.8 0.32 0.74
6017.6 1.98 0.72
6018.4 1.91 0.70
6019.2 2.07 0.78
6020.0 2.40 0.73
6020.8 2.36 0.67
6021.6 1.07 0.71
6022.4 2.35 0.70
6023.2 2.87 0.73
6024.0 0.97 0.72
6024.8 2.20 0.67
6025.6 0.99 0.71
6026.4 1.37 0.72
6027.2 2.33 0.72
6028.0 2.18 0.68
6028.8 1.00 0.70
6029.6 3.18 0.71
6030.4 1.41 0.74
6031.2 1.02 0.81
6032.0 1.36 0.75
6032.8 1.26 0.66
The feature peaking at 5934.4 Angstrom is H-beta 4861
